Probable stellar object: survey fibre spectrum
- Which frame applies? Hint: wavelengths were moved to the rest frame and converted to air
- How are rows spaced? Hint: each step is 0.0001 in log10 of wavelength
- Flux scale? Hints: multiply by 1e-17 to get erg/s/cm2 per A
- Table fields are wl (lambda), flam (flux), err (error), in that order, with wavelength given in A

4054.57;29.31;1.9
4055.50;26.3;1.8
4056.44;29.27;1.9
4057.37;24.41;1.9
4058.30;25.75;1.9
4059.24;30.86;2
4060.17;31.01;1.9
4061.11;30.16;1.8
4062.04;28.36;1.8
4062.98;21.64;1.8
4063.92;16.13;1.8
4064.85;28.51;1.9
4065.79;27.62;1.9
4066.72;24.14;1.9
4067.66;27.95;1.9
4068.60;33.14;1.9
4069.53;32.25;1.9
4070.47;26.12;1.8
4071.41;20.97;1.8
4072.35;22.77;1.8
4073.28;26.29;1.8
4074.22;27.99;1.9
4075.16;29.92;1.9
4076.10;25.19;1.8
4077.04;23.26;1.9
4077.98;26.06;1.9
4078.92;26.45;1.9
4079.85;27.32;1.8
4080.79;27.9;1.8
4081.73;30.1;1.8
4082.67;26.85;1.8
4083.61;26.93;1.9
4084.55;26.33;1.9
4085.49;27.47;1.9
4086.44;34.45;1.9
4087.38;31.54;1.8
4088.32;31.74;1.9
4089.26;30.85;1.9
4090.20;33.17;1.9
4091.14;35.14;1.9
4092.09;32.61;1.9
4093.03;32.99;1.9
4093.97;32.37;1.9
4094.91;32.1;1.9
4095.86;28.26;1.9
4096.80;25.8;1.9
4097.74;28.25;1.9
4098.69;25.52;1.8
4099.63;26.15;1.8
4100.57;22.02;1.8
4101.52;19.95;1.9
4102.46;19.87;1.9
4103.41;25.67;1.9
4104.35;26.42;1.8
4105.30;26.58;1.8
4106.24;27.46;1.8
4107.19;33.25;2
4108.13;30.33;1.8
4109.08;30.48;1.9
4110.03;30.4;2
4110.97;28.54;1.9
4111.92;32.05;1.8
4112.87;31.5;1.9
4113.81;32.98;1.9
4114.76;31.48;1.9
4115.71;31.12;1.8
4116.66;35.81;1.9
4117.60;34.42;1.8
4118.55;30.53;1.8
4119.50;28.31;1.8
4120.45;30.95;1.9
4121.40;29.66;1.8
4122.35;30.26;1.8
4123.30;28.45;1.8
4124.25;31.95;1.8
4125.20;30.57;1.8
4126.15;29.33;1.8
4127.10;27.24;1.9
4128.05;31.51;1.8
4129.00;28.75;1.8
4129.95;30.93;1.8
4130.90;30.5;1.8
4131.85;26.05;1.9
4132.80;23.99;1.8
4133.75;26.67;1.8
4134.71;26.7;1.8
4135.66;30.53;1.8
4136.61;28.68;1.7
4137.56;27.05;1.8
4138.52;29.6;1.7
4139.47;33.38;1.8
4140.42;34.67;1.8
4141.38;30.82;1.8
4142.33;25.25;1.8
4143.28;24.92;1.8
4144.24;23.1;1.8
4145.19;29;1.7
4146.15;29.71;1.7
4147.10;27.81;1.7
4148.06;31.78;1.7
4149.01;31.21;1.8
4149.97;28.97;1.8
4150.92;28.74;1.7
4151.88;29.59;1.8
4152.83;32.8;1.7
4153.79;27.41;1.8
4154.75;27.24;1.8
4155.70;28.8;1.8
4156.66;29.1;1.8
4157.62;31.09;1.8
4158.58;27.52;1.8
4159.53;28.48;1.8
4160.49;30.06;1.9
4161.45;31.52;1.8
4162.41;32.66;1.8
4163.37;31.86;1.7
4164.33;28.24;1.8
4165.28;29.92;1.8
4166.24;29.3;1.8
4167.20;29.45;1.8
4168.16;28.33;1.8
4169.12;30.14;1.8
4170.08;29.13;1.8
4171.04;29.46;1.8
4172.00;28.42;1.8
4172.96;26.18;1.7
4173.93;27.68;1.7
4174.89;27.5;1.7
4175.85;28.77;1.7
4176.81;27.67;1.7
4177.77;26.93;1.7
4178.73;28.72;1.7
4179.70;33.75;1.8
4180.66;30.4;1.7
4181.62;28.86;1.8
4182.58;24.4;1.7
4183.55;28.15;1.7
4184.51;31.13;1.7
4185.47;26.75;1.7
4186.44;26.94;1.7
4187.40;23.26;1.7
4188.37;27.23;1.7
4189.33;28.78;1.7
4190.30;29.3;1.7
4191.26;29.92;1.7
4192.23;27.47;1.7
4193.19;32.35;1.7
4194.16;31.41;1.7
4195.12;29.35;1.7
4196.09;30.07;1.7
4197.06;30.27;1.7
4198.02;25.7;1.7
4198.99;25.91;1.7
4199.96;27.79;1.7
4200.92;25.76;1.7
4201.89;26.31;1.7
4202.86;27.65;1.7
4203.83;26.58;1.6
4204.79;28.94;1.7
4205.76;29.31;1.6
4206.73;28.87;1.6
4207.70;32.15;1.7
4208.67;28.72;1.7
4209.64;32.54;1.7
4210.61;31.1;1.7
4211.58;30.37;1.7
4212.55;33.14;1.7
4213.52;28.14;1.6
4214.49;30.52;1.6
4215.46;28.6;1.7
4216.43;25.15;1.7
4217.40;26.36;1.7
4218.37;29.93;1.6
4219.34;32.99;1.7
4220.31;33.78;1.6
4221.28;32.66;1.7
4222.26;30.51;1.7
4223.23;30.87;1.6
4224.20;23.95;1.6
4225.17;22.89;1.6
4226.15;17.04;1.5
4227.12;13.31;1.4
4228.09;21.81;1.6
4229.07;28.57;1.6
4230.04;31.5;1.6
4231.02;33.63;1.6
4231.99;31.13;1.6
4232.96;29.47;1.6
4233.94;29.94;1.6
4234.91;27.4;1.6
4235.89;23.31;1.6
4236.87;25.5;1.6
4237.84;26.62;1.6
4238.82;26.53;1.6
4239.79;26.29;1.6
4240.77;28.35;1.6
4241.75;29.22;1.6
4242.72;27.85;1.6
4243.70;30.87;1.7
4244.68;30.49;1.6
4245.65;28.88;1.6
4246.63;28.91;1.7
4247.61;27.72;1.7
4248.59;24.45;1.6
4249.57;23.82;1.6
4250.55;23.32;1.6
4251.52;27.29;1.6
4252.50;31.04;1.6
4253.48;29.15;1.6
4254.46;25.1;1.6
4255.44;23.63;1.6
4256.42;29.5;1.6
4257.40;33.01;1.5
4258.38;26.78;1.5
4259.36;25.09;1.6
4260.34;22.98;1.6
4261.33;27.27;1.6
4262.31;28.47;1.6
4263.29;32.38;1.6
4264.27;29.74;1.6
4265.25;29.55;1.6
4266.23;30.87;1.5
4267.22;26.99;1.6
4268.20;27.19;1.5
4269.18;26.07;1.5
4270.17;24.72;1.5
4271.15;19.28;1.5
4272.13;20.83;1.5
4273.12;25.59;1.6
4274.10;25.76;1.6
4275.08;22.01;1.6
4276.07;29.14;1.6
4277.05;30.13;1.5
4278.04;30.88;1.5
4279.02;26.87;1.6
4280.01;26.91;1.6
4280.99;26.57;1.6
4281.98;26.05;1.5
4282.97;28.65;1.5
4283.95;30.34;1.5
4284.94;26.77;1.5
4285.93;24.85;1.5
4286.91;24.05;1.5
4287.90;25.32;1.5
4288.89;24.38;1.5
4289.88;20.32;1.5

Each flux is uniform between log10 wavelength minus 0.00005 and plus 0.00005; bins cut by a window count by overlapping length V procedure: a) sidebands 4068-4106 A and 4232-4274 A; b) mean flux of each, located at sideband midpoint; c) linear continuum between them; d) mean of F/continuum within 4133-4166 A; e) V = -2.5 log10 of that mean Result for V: -0.06 mag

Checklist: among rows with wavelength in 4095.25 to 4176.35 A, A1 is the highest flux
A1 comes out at 35.81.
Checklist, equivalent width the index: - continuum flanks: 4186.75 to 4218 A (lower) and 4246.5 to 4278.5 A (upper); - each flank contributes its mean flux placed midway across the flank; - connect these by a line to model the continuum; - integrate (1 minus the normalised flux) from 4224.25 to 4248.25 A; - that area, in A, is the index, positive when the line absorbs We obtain 0.67 A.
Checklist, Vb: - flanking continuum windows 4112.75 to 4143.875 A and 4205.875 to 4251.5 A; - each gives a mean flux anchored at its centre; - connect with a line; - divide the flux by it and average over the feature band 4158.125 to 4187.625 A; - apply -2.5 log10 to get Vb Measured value 0.01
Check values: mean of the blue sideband 29.8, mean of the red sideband 28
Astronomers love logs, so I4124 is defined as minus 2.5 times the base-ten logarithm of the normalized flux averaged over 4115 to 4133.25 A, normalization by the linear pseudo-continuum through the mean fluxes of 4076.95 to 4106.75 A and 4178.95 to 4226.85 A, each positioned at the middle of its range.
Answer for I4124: -0.07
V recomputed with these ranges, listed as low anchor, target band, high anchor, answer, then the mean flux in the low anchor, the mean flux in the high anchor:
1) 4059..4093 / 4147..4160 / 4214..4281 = -0.062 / 28.1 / 27.3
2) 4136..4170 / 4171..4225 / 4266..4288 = -0.021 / 29.4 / 26.3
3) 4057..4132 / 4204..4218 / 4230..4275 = -0.069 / 28.6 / 27.4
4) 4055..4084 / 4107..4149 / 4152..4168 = -0.042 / 26.8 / 29.7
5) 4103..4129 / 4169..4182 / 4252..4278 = 0.007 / 30.3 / 27.1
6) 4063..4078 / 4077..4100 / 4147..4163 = -0.097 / 26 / 29.7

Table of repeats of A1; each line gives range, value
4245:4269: 33.01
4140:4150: 34.67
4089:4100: 35.14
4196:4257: 33.78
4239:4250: 30.87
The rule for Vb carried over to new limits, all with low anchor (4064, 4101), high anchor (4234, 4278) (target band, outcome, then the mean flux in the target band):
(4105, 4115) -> -0.09 mag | 30.5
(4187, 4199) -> -0.05 mag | 28.7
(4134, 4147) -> -0.03 mag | 28.7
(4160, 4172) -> -0.09 mag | 29.9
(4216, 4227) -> 0.00 mag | 27.4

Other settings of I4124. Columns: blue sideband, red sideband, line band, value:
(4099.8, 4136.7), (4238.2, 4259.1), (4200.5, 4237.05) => -0.01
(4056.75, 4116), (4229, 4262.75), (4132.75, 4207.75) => -0.03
